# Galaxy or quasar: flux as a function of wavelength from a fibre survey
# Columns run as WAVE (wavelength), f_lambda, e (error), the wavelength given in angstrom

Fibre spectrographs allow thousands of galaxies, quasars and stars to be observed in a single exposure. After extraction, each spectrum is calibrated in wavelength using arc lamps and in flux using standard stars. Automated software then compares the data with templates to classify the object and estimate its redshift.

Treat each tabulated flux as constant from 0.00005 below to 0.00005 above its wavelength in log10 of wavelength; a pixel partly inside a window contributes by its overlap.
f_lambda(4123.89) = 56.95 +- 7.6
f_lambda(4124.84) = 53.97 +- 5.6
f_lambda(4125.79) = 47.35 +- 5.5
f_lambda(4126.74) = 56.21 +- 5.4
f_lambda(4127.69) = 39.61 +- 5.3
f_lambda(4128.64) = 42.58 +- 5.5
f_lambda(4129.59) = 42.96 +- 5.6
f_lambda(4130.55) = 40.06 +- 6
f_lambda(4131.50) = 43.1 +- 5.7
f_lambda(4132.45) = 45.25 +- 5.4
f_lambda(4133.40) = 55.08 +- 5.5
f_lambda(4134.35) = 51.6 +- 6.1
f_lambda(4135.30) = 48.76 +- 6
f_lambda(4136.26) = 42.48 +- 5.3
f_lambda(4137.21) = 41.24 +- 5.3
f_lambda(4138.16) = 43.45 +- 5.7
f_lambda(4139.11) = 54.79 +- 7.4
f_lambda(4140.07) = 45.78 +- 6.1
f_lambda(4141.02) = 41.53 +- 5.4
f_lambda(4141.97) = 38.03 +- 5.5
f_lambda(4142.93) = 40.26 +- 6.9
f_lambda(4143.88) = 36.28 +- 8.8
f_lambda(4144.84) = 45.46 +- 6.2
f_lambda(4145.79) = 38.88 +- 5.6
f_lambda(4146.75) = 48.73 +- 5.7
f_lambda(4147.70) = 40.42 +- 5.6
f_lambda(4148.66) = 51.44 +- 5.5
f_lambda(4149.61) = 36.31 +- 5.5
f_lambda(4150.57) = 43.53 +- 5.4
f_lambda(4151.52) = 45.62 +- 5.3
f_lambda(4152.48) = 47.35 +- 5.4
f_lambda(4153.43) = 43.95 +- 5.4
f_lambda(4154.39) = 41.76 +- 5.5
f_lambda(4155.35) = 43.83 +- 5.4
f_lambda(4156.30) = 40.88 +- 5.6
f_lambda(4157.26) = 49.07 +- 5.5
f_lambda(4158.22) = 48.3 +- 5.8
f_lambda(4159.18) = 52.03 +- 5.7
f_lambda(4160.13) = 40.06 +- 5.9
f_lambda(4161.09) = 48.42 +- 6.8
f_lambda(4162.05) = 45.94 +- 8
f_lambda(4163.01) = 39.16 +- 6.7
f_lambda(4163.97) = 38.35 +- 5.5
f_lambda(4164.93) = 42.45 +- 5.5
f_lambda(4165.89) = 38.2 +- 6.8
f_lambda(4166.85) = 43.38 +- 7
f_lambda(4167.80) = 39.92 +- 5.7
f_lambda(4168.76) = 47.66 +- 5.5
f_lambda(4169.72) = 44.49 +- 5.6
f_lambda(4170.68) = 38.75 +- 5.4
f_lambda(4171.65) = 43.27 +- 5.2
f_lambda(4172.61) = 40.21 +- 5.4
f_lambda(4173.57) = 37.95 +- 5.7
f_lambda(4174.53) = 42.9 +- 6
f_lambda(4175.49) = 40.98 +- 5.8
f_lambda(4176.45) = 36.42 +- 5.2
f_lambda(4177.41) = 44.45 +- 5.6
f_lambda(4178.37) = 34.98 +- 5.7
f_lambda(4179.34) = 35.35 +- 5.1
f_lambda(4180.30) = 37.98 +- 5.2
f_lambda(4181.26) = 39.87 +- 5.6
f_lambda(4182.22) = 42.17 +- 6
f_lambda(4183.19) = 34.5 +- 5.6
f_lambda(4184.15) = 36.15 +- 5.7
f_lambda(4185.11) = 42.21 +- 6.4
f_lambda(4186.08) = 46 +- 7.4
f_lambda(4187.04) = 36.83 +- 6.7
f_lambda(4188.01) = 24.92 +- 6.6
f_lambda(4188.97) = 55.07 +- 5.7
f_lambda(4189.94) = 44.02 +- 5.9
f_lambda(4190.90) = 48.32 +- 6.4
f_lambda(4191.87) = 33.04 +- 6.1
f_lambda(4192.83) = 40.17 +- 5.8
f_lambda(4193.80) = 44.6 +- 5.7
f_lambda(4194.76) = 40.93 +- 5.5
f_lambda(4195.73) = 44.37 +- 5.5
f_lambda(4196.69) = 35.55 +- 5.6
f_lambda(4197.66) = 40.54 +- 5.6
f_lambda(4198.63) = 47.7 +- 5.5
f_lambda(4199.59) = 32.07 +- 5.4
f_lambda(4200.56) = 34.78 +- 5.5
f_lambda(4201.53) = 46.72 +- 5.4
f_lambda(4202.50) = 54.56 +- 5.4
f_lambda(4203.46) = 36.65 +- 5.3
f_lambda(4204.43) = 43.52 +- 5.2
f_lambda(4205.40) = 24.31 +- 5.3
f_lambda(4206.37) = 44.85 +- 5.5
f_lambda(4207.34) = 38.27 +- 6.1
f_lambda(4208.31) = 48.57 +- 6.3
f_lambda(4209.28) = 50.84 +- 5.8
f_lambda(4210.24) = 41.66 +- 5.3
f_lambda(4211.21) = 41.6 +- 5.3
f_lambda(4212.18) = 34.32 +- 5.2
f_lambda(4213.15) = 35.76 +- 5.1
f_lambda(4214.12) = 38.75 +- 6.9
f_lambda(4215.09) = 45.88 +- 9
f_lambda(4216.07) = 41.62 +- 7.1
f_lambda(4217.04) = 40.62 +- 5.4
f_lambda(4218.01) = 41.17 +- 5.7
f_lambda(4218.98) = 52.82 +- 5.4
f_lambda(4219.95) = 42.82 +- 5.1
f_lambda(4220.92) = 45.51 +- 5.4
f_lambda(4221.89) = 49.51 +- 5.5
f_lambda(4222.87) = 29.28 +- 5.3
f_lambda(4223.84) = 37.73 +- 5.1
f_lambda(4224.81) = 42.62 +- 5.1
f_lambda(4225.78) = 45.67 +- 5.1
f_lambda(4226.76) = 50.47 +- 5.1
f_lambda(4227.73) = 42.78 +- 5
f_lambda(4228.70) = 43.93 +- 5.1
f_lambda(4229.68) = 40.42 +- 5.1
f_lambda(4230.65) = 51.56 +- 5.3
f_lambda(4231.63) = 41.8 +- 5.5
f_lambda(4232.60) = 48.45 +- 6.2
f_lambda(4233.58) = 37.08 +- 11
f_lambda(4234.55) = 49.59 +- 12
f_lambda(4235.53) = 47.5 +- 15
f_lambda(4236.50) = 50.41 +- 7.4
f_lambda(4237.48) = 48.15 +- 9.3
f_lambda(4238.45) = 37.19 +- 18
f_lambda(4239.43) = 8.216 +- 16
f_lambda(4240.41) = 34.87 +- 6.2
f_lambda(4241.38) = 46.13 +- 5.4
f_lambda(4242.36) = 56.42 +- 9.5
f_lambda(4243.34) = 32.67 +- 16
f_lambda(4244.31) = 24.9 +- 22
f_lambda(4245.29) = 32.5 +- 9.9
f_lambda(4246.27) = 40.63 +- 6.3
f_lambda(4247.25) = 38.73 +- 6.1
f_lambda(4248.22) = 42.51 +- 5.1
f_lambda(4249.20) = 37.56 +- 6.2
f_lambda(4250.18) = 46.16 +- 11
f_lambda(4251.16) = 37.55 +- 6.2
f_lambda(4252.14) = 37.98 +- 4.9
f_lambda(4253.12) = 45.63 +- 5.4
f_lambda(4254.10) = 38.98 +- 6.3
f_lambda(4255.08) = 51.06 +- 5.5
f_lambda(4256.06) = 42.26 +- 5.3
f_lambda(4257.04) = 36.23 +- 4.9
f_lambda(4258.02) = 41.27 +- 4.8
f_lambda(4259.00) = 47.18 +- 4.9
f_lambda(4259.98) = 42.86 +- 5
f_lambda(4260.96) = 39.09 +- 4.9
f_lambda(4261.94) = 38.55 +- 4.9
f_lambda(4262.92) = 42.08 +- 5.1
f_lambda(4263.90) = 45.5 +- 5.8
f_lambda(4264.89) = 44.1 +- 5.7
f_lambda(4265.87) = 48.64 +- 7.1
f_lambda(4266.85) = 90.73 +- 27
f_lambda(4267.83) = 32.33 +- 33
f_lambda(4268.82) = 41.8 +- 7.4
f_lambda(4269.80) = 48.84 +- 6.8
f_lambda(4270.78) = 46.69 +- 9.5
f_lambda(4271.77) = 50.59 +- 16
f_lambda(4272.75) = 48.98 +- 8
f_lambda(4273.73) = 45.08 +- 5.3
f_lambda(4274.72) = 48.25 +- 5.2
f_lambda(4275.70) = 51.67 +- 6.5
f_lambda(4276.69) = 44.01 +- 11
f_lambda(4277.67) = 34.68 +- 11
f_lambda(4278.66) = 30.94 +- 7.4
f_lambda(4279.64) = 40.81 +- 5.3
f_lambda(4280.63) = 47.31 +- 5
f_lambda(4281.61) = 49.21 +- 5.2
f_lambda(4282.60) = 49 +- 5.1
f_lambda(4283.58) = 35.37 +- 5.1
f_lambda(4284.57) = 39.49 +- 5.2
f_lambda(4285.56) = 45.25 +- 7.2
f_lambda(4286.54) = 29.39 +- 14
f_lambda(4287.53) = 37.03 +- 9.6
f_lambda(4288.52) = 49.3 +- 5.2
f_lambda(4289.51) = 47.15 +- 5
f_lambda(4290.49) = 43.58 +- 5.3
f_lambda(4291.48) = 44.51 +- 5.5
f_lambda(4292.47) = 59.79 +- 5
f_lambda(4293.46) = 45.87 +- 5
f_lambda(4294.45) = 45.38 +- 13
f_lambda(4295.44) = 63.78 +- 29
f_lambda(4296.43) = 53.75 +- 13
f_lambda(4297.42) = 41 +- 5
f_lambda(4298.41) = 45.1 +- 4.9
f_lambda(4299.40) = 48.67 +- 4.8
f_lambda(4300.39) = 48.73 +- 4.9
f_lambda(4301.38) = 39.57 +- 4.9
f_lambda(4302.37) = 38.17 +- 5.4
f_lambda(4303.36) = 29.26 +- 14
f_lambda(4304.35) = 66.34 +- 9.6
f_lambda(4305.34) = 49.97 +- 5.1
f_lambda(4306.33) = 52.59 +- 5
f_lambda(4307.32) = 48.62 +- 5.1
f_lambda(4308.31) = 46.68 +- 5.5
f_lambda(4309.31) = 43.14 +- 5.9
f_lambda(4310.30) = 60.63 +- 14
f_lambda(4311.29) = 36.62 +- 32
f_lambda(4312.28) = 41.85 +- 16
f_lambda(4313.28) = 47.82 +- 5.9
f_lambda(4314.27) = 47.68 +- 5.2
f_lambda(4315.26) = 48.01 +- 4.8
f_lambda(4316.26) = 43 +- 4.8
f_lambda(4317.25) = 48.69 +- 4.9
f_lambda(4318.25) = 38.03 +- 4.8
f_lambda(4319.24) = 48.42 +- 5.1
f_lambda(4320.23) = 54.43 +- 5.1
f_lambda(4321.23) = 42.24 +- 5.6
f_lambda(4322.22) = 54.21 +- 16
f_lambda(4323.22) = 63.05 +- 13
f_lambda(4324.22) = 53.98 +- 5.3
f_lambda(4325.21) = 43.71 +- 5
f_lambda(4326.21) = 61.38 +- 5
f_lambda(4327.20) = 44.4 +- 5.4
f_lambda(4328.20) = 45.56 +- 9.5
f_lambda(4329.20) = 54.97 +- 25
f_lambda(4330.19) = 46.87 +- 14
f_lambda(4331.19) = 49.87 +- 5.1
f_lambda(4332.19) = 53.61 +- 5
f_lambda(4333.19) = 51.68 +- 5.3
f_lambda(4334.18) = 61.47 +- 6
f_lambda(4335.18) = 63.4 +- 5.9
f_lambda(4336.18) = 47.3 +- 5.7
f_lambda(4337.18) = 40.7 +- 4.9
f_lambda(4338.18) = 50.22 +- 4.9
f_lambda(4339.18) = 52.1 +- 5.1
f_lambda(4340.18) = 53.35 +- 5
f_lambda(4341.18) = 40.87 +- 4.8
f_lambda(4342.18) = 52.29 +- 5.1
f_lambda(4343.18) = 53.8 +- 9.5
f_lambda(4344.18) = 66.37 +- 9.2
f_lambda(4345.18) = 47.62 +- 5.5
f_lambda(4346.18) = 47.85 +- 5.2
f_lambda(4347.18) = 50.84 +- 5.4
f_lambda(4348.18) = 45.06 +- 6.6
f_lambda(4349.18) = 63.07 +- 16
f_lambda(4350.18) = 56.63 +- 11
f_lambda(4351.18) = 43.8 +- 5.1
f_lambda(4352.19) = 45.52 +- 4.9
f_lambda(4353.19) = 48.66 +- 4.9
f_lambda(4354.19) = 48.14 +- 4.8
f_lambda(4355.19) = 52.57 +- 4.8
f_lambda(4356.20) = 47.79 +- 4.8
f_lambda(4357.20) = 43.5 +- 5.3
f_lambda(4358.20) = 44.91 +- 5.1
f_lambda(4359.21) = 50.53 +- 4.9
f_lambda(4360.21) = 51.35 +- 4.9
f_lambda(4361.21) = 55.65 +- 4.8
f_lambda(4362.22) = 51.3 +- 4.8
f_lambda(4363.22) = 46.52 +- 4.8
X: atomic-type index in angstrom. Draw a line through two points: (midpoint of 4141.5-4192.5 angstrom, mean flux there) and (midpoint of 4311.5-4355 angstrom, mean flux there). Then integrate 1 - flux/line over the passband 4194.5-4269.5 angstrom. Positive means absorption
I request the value 4.8 angstrom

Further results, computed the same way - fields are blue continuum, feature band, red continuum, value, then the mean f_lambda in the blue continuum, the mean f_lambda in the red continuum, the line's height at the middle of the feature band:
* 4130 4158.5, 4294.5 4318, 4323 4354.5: 1.4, 44.4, 51.4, 50.2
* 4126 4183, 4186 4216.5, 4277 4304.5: 1.7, 43.2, 44.3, 43.6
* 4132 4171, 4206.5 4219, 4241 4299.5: 0.6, 44.1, 44.2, 44.2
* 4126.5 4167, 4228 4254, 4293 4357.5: 3.4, 44.2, 49.4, 46.9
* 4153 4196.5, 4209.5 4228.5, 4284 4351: 0.7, 41.6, 48.9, 43.9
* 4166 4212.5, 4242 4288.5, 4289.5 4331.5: 2.6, 40.8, 48.3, 45.5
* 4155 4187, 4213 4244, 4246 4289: 0.3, 41.6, 43.7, 42.9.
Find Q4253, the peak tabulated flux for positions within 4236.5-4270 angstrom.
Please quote 90.73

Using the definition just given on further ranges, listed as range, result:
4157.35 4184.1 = 52.03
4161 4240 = 55.07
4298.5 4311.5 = 66.34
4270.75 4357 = 66.37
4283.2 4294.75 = 59.79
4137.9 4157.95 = 54.79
